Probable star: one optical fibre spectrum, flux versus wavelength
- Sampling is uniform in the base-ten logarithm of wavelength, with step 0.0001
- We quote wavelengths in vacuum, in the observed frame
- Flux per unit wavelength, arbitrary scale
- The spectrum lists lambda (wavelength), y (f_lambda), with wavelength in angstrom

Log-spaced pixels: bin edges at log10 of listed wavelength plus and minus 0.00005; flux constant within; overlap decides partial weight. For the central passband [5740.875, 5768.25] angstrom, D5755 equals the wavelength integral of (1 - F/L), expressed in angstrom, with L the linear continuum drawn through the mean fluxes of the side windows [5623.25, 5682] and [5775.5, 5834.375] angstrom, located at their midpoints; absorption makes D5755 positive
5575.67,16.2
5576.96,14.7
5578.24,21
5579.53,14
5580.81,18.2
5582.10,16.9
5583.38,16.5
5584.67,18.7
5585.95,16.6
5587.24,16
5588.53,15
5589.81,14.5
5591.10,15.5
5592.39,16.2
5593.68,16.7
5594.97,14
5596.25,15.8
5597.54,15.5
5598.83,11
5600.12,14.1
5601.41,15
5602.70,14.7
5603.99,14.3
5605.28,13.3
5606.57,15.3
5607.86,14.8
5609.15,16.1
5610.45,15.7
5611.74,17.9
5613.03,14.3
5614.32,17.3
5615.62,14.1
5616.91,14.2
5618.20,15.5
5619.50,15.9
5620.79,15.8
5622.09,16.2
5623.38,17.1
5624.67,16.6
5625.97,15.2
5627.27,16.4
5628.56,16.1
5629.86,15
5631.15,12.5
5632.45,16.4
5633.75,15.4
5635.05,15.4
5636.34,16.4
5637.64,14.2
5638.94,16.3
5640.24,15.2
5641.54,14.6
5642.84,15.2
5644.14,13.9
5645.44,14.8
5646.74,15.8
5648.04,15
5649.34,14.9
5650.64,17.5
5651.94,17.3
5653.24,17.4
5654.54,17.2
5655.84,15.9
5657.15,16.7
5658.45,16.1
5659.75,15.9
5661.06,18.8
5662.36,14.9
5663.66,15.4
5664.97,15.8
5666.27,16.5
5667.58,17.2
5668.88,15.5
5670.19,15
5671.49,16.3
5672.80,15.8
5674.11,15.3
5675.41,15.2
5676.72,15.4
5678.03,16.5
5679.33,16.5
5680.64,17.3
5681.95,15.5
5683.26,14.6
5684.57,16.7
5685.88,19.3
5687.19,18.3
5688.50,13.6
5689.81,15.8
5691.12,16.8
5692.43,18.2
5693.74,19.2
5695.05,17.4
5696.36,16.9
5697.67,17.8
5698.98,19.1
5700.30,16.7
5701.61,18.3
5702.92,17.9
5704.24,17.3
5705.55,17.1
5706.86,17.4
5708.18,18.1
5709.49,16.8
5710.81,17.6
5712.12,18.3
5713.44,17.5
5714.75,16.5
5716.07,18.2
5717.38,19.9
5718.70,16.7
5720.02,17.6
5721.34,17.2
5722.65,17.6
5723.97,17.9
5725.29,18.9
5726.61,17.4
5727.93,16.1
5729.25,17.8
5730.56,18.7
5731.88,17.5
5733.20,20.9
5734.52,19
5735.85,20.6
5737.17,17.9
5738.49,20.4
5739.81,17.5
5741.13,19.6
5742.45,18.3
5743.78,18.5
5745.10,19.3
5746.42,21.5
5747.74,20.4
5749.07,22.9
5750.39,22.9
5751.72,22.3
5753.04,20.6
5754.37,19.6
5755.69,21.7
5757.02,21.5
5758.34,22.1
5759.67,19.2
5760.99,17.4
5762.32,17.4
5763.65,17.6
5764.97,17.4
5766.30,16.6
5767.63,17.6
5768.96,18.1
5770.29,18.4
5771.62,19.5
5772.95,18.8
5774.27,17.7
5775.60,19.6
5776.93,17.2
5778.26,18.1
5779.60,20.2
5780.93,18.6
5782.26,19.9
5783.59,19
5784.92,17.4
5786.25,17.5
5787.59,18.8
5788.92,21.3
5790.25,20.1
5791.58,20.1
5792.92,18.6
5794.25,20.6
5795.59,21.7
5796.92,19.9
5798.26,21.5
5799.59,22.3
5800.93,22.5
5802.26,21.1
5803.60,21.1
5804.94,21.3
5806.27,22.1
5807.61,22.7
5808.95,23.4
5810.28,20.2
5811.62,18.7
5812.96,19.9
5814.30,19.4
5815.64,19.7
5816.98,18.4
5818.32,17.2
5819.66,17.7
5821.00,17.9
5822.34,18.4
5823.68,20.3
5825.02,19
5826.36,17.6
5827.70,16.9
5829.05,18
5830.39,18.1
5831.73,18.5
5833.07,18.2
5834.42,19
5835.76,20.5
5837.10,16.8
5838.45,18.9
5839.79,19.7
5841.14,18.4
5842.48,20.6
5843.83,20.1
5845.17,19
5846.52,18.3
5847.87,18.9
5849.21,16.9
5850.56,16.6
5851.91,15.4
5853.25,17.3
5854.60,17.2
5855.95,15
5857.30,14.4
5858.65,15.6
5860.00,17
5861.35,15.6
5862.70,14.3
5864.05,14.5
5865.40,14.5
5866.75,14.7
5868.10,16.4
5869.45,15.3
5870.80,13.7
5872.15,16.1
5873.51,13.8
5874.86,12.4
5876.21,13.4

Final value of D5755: -2.1 angstrom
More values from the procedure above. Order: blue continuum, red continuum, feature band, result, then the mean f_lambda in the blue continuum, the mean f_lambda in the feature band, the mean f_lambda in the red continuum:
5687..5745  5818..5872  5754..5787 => -2.0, 17.9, 18.7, 17.3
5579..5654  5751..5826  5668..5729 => 1.4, 15.5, 17.1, 19.6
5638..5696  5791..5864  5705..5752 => -4.0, 16.2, 18.7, 18.8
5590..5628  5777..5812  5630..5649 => 1.3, 15.3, 15.1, 20.3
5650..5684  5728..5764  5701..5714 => 0.3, 16.2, 17.6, 19.7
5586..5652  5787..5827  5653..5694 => 0.9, 15.3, 16.4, 20.1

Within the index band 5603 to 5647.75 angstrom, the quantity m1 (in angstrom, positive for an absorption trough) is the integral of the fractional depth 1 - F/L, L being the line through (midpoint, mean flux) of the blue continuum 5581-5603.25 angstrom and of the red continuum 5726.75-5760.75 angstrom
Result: 2.9 angstrom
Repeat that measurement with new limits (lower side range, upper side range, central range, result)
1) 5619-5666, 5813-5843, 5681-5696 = -0.3 angstrom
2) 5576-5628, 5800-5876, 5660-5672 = 0.1 angstrom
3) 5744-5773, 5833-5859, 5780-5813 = -2.7 angstrom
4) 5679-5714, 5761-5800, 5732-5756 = -2.5 angstrom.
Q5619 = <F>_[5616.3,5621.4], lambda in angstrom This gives 15.4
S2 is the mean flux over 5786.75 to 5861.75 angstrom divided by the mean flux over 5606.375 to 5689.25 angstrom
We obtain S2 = 1.2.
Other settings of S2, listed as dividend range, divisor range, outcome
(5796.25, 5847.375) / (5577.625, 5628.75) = 1.25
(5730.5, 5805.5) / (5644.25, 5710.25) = 1.18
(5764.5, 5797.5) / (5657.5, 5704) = 1.14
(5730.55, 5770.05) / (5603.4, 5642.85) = 1.26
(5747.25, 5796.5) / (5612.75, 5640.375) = 1.25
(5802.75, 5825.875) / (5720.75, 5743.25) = 1.08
